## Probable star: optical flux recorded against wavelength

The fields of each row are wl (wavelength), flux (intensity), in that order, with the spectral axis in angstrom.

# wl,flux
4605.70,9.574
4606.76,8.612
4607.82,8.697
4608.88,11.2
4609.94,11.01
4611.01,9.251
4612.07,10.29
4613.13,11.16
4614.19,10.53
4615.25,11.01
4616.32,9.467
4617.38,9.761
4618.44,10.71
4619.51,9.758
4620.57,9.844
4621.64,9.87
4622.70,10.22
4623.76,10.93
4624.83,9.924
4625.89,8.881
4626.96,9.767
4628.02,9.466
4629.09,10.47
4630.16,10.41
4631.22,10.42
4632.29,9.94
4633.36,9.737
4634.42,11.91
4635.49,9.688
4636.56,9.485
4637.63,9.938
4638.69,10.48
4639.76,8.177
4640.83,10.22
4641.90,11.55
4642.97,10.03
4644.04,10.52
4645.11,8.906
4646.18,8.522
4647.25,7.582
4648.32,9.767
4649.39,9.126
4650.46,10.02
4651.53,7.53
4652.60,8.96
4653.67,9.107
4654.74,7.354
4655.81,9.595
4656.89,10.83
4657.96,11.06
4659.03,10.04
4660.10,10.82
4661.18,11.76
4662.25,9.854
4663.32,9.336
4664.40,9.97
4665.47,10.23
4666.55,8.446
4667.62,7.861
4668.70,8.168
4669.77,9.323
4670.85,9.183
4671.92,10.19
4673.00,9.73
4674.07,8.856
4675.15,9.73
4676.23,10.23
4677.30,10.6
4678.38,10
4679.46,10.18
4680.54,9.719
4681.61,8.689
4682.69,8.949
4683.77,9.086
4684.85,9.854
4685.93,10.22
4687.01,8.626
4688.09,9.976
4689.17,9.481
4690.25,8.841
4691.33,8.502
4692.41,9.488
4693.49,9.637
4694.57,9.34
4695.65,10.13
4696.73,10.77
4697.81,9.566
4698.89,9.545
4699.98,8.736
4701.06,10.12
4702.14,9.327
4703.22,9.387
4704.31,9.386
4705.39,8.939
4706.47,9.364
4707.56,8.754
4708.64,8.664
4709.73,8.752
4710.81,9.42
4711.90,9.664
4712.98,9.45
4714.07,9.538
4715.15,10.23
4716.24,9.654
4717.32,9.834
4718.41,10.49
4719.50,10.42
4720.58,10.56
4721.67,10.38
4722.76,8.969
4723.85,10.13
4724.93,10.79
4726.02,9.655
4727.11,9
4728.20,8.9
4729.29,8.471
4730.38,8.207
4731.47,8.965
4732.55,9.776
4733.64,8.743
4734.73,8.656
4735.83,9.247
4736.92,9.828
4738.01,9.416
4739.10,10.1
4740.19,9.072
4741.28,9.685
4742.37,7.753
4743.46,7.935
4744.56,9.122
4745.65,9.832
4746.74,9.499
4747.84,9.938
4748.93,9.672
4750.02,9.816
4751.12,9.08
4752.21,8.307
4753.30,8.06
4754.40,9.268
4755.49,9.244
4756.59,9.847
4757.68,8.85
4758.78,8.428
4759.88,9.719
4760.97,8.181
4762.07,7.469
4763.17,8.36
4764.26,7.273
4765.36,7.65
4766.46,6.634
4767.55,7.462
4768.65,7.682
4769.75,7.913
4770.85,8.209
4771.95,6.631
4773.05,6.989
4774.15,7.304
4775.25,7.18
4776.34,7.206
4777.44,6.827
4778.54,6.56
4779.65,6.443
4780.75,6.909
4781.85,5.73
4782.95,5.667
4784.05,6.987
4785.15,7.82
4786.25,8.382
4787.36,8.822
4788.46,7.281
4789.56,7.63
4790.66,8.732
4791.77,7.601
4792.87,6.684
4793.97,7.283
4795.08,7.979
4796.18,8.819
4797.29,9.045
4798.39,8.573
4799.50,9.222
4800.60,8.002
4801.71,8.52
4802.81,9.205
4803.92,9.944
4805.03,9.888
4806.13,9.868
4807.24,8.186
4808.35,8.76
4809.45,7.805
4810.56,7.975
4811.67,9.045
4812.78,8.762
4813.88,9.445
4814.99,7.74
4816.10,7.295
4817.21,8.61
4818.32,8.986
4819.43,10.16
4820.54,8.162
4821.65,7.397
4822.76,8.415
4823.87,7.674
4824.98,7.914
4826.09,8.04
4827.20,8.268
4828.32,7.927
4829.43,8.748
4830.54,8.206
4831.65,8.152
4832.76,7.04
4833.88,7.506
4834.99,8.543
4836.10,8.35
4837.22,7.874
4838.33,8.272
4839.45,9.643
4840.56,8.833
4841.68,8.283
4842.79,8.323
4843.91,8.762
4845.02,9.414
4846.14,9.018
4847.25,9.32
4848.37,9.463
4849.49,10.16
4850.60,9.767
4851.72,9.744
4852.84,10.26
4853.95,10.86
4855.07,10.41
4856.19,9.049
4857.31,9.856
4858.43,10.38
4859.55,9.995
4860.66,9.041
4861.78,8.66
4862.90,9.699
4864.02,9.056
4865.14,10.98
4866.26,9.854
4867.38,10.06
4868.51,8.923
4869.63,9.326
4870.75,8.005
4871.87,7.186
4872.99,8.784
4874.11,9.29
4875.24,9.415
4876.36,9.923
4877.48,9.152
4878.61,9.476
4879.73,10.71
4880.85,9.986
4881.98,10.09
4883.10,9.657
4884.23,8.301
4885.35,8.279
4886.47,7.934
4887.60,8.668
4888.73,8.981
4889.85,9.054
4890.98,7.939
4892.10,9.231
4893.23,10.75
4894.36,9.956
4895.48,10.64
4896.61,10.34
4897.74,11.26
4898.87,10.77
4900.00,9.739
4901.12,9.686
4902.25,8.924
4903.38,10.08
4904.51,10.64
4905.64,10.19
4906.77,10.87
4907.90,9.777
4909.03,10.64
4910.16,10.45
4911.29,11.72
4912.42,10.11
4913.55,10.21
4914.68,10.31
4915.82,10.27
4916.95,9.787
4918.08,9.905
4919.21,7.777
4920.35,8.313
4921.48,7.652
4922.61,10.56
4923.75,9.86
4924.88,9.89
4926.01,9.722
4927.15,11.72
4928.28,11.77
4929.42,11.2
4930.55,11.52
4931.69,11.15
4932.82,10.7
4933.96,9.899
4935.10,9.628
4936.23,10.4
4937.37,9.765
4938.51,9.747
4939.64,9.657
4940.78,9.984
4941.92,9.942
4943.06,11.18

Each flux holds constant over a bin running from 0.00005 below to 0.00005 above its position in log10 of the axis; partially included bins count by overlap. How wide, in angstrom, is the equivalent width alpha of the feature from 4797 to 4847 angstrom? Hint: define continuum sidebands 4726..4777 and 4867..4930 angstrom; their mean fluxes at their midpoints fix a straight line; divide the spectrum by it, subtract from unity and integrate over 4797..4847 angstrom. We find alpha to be 3.24 angstrom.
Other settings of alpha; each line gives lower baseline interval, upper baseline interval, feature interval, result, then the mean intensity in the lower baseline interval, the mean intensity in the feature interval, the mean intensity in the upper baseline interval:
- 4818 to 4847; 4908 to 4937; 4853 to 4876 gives -1.1 angstrom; 8.39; 9.46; 10.2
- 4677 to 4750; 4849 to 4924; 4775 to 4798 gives 5.1 angstrom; 9.46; 7.42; 9.66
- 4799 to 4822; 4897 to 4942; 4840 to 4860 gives -0.6 angstrom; 8.72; 9.55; 10.2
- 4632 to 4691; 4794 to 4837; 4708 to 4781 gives 1.7 angstrom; 9.59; 8.78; 8.46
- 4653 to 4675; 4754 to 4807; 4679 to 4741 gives -3.7 angstrom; 9.58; 9.47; 7.95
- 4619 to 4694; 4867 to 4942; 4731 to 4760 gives 1.6 angstrom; 9.65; 9.17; 9.79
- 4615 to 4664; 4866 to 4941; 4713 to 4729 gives -0.1 angstrom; 9.83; 9.86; 9.79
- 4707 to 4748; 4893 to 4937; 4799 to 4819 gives 2.1 angstrom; 9.4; 8.75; 10.2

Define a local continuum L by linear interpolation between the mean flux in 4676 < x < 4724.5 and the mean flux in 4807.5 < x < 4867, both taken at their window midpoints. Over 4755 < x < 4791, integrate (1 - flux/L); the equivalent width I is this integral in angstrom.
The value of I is 6.2 angstrom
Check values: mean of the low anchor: 9.59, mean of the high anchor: 8.87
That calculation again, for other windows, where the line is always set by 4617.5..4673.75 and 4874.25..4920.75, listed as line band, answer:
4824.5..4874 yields 3.8 angstrom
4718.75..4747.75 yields 1.1 angstrom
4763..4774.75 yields 2.8 angstrom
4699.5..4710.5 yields 0.7 angstrom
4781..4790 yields 2.3 angstrom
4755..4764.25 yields 1.0 angstrom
